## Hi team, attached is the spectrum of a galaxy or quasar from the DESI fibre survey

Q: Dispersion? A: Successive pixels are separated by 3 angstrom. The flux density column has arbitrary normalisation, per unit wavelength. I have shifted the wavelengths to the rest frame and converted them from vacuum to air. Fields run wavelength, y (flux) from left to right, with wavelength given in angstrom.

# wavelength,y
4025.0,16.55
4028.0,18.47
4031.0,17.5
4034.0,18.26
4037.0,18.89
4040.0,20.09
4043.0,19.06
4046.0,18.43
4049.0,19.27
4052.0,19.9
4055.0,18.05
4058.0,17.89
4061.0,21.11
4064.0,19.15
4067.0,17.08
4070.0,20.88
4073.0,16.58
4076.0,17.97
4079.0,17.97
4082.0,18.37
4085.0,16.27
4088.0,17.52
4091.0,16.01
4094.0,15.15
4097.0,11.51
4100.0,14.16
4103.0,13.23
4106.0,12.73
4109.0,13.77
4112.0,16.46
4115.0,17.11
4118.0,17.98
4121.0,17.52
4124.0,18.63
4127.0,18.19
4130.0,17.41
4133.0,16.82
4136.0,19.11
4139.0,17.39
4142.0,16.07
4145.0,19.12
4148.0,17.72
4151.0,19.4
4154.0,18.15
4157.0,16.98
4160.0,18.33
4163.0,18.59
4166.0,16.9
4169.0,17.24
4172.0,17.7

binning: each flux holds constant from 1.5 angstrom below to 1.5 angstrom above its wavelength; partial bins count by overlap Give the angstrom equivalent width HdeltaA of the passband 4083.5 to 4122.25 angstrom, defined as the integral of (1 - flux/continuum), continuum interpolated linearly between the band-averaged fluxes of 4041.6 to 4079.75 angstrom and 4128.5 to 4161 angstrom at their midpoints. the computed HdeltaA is 6.3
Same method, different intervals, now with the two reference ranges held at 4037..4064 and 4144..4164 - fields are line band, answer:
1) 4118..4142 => 1.0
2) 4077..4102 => 4.0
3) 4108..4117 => 1.3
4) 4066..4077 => 0.5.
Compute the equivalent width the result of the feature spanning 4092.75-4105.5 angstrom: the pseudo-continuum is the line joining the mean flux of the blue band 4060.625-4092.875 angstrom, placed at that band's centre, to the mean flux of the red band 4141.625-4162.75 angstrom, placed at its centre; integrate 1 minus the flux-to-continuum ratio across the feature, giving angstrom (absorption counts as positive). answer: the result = 3.2 angstrom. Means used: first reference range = 17.9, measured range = 13.4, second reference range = 18.1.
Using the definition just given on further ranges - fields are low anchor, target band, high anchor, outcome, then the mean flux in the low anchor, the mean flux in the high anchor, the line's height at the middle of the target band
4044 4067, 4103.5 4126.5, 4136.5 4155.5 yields 2.6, 19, 18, 18.4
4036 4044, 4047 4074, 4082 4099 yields -1.7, 19.4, 15.5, 17.8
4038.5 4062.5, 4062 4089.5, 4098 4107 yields -2.9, 19.2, 13.3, 16.4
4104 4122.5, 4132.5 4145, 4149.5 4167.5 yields -0.4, 15.9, 18.1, 17.1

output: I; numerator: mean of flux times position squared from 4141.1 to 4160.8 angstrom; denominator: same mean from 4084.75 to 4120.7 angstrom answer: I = 1.2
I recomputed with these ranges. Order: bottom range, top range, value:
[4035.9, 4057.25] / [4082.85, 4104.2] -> 0.80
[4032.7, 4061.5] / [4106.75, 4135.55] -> 0.93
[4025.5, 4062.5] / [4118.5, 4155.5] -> 1.00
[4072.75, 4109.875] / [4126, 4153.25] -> 1.19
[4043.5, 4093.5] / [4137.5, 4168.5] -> 1.02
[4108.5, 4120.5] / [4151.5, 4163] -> 1.11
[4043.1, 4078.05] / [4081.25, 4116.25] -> 0.82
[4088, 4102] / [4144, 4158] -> 1.29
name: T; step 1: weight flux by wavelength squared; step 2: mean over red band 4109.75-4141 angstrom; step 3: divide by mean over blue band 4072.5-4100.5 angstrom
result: 1.1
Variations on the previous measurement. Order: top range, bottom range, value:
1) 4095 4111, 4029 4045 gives 0.73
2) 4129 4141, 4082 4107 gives 1.21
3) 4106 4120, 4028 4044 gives 0.89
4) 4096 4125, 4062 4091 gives 0.87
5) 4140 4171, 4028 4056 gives 1.00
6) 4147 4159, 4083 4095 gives 1.14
